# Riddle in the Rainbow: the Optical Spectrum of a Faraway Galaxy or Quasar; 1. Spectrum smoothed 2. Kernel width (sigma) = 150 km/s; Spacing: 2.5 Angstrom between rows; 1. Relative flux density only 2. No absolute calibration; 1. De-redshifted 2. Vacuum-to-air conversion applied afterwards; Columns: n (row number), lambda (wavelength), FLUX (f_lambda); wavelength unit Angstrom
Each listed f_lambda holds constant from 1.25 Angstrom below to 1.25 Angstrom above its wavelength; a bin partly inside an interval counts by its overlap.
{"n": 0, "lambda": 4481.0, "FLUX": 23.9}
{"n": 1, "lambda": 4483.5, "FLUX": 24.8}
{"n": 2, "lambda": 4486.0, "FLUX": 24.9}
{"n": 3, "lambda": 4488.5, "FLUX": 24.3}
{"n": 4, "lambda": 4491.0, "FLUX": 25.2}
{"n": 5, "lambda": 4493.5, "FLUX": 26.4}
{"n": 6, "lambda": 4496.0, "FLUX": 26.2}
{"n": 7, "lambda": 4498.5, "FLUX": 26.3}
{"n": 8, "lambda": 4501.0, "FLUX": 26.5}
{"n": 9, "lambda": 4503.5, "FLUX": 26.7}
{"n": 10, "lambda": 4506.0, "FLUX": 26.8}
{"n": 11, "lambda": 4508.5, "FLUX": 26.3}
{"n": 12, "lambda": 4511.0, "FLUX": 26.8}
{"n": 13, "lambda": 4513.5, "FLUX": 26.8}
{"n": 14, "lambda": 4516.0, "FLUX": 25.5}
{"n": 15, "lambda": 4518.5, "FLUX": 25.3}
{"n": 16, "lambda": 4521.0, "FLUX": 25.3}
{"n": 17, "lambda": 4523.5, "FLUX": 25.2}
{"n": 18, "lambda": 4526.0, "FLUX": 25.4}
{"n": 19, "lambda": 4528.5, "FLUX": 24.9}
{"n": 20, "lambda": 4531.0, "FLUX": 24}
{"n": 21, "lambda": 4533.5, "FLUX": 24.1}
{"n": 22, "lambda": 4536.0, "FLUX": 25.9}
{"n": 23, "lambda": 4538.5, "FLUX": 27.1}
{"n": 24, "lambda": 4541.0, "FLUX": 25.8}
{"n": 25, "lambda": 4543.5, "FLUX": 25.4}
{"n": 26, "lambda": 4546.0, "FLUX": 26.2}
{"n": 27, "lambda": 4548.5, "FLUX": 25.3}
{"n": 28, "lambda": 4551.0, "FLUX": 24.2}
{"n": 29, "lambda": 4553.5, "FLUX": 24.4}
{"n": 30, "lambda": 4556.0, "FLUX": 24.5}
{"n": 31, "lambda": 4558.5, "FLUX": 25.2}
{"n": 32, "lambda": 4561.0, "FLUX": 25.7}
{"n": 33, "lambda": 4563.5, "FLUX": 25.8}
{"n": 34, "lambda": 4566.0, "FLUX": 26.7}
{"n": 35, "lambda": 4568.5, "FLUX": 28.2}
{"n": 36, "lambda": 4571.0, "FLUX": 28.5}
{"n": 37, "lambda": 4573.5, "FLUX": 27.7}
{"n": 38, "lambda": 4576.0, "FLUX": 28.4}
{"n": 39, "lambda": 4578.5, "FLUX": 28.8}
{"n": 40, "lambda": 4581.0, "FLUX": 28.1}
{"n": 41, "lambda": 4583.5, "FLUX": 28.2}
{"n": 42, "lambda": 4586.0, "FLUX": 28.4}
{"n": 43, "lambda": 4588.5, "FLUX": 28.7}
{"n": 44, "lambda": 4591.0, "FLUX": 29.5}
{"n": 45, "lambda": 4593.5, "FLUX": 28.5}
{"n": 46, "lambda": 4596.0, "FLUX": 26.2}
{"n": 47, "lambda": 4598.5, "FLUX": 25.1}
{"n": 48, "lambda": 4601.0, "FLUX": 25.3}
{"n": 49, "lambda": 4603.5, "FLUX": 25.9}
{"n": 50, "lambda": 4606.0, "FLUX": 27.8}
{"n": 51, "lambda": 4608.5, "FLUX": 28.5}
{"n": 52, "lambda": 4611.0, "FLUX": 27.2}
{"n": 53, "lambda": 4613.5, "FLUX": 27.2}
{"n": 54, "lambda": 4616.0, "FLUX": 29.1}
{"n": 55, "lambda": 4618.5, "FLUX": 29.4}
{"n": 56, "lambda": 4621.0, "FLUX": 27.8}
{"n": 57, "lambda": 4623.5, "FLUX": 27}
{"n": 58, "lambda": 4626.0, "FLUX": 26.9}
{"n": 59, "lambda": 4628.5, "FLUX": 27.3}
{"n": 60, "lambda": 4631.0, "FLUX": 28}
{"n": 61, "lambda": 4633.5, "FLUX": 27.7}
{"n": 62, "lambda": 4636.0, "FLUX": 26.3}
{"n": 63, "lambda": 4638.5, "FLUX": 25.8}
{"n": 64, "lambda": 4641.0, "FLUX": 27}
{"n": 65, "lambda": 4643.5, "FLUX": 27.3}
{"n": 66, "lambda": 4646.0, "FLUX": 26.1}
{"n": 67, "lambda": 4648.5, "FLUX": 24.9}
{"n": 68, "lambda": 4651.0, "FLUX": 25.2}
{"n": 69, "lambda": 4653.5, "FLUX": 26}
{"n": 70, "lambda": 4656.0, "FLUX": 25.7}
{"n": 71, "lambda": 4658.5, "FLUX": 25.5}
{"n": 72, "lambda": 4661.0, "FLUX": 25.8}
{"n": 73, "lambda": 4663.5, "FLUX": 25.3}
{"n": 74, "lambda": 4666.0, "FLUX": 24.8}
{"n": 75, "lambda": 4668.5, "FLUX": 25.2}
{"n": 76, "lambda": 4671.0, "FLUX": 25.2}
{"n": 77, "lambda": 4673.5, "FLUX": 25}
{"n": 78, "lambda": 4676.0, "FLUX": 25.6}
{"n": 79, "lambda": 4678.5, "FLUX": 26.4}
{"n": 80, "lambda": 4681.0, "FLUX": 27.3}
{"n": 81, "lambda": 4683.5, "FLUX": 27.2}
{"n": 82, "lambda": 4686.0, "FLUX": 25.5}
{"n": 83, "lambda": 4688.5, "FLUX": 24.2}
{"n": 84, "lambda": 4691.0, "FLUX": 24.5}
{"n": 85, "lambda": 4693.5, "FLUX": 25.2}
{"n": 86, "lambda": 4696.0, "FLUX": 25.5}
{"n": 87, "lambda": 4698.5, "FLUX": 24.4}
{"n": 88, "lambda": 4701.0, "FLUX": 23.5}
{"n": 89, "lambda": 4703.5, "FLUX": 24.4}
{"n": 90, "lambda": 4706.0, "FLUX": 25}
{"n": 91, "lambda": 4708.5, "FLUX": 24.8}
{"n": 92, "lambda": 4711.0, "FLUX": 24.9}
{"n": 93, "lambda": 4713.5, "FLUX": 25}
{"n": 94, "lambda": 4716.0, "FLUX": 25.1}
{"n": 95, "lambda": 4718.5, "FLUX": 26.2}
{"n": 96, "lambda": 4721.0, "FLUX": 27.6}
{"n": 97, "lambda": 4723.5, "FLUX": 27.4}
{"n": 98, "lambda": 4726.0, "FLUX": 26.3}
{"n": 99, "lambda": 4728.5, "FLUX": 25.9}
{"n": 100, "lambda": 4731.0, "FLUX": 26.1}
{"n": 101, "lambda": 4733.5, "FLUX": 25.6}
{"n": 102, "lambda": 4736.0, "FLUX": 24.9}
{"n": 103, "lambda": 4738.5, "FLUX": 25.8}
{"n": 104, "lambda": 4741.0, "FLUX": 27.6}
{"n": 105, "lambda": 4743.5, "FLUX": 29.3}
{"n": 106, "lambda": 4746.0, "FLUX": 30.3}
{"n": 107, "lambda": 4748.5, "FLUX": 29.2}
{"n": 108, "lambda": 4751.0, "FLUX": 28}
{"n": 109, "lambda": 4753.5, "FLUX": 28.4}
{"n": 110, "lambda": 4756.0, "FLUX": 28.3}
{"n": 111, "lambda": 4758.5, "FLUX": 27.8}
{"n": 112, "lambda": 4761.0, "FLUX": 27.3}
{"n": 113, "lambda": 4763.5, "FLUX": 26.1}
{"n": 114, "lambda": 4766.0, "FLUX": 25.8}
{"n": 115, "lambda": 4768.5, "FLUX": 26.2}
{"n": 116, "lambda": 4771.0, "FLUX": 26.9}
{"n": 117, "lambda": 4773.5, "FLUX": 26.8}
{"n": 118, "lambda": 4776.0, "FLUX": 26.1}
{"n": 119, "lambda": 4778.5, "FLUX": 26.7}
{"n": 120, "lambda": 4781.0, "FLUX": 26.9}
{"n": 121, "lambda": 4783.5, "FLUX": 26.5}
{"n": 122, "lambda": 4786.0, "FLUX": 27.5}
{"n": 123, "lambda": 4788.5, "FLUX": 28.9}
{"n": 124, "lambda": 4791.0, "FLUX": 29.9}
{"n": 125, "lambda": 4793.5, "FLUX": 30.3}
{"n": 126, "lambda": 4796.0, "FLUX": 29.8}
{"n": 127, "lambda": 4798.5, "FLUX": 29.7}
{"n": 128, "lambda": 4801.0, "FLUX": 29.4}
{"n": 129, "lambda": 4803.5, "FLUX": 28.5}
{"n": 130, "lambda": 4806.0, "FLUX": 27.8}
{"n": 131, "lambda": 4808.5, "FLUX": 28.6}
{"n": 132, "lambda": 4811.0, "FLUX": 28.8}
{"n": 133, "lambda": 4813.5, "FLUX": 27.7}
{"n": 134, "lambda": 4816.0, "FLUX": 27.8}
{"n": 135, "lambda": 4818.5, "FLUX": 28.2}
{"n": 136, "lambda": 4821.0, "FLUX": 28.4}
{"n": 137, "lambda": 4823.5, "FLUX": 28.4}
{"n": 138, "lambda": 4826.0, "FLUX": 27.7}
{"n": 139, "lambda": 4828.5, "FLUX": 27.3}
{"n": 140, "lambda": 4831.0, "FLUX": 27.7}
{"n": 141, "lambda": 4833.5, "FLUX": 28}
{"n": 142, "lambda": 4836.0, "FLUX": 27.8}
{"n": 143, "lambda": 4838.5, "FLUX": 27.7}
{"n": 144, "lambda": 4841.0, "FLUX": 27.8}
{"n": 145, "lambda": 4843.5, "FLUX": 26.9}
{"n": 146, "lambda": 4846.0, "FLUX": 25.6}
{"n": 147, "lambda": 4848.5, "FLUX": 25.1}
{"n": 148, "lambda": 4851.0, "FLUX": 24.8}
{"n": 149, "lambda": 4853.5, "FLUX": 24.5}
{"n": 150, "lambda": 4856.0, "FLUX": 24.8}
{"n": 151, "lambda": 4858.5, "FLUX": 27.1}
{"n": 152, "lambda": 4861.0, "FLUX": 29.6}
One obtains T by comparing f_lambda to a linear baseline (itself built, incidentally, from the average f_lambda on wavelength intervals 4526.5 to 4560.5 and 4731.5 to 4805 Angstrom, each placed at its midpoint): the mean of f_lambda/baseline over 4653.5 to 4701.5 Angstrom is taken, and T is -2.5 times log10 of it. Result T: 0.05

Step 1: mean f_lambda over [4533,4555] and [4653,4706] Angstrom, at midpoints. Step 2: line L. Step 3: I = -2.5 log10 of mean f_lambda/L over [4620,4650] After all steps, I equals -0.06 mag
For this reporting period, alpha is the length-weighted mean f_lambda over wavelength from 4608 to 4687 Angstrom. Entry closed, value 26.5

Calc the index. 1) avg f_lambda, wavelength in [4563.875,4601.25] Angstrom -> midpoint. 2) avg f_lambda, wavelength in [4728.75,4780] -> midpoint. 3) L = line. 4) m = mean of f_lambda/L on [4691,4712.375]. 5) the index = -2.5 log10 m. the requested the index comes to 0.110 mag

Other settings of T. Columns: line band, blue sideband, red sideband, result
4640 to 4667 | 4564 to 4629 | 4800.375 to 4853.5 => 0.08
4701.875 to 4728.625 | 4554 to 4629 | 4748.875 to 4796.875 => 0.08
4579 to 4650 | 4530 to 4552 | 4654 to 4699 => -0.08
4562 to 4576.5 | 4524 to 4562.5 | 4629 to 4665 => -0.08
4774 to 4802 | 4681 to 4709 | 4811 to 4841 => -0.05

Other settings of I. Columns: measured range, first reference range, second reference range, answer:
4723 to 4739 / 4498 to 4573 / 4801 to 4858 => 0.04 mag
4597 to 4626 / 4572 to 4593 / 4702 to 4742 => 0.02 mag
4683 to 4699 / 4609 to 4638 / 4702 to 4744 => 0.05 mag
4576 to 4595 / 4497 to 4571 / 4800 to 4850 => -0.10 mag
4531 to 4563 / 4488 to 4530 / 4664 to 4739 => 0.02 mag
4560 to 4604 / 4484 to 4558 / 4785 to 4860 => -0.06 mag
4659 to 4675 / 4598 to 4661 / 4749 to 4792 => 0.07 mag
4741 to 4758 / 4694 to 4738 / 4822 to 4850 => -0.11 mag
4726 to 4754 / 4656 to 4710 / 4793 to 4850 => -0.04 mag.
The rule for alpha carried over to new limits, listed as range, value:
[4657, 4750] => 25.9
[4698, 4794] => 26.8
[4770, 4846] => 28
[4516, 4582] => 26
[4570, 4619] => 27.8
